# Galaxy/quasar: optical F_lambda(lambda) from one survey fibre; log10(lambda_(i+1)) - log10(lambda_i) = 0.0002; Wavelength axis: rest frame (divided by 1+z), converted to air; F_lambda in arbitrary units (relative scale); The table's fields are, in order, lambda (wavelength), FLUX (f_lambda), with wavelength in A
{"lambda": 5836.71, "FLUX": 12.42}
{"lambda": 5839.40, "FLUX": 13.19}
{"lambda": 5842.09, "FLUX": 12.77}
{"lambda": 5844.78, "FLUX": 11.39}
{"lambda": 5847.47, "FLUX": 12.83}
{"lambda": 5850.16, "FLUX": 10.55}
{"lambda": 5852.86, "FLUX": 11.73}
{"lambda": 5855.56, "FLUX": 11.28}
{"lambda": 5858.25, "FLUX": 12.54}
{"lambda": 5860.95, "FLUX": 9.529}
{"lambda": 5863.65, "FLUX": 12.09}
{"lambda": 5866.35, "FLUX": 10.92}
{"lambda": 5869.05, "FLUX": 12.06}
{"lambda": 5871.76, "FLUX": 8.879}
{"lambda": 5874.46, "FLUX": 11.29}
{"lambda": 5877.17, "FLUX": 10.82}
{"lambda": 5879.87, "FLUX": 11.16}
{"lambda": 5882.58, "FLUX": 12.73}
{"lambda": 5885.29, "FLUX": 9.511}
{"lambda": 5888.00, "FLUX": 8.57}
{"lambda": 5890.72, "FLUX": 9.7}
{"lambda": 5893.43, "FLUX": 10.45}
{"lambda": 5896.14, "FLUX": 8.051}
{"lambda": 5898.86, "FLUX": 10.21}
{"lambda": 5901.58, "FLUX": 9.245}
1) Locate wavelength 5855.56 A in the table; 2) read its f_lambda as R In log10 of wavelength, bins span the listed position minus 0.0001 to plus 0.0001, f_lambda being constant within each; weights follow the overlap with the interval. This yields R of 11.28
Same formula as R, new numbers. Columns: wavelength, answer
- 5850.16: 10.55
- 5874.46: 11.29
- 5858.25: 12.54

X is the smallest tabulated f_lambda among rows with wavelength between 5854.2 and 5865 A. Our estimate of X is 9.529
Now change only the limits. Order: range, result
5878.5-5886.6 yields 9.511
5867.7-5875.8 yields 8.879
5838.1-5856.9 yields 10.55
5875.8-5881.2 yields 10.82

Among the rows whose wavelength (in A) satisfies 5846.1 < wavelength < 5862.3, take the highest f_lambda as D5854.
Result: 12.83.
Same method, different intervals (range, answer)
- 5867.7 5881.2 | 12.06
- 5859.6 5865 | 12.09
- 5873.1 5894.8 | 12.73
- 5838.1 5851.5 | 13.19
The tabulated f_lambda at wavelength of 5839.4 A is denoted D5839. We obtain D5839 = 13.19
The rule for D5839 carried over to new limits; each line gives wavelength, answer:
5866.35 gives 10.92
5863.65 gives 12.09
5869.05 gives 12.06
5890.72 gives 9.7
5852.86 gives 11.73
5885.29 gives 9.511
